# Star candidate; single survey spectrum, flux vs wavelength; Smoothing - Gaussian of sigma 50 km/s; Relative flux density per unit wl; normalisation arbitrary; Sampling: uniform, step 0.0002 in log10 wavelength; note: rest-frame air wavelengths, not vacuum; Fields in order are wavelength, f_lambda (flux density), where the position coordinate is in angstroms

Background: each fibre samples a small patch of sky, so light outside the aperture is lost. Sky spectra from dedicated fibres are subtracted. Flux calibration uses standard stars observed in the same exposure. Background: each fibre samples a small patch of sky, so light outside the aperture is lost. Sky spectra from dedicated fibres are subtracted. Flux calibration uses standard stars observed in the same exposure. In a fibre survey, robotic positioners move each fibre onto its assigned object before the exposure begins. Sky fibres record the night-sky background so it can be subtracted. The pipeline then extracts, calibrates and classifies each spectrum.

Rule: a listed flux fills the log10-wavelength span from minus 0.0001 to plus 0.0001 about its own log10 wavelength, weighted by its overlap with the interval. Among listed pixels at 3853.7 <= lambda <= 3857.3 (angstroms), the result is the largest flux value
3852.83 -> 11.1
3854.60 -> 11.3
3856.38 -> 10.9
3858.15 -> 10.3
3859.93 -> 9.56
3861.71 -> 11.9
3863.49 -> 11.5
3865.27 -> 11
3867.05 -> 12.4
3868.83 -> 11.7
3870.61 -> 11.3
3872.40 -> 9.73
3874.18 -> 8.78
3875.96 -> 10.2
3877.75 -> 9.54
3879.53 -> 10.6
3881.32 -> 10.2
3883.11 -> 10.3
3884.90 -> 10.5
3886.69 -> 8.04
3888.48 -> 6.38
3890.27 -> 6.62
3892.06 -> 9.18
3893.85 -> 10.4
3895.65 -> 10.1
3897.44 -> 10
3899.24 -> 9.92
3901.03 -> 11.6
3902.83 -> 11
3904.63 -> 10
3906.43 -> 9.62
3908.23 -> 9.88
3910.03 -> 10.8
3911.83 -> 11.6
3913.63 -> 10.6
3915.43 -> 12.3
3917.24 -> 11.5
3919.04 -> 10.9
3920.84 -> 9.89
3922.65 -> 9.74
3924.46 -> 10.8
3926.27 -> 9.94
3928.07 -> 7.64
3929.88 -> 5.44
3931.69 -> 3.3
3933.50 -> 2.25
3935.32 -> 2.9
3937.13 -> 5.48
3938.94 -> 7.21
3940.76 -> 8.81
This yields 11.3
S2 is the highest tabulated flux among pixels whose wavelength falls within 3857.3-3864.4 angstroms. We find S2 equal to 11.9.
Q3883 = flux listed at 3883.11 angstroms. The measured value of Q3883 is 10.3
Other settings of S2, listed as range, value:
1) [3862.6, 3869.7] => 12.4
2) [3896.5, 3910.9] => 11.6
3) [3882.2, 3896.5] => 10.5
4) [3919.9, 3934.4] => 10.8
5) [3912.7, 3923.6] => 12.3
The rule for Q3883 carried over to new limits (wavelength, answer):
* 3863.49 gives 11.5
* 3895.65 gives 10.1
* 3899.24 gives 9.92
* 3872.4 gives 9.73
